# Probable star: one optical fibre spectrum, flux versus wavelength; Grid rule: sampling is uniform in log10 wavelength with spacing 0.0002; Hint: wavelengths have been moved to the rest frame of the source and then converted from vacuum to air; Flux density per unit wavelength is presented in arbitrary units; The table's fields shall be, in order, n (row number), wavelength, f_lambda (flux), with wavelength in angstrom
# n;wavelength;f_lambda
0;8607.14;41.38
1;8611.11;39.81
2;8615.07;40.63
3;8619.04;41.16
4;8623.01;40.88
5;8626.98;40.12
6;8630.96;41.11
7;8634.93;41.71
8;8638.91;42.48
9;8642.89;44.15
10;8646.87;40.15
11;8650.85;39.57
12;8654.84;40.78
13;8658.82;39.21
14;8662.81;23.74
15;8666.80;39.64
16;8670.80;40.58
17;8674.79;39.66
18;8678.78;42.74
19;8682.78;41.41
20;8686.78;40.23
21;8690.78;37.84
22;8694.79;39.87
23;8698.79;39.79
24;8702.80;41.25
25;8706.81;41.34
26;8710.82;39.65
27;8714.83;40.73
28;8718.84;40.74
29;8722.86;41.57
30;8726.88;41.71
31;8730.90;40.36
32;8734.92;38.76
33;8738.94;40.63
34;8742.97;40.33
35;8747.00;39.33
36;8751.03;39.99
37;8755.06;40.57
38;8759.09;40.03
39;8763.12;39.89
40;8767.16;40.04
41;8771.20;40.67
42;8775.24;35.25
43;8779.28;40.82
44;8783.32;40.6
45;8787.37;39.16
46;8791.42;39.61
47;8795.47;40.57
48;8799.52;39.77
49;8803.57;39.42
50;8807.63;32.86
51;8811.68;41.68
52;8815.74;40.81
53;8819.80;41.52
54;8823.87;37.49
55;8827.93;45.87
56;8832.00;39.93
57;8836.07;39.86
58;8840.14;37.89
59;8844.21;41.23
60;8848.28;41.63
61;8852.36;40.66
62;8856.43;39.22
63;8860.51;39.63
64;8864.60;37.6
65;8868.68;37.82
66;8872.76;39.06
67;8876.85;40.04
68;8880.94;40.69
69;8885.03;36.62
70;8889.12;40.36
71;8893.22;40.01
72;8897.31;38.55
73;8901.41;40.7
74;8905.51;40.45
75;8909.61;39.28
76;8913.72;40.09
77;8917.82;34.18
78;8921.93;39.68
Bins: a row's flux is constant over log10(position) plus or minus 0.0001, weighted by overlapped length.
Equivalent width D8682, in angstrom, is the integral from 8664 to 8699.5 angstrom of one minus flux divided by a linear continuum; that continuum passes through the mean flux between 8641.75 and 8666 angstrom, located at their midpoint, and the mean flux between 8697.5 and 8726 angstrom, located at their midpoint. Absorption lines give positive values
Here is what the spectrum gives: -0.5 angstrom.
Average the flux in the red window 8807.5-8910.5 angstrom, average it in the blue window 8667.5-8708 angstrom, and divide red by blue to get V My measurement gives 1.0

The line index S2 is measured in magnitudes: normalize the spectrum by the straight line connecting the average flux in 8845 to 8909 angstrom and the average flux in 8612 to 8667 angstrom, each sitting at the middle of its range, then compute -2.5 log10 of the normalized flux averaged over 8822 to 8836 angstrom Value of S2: -0.04 mag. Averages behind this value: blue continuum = 39.7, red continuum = 39.6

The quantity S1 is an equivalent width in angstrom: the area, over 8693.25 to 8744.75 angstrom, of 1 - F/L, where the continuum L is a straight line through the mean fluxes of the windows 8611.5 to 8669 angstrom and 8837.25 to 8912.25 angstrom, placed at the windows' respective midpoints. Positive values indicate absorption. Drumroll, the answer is -1.2 angstrom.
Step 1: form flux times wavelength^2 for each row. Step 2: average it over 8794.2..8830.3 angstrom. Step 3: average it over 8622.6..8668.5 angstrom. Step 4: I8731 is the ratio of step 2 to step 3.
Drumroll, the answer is 1.1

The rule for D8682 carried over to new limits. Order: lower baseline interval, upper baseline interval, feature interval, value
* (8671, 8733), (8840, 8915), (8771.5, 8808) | 0.97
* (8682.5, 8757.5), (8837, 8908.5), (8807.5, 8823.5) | 0.01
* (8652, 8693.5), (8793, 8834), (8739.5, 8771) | -0.53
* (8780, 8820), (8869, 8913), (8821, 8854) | -0.88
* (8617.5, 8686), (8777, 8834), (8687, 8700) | 0.22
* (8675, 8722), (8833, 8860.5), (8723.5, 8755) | 0.10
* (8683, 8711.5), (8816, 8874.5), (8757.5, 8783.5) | 0.33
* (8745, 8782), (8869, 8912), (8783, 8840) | -0.37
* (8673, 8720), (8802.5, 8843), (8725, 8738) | -0.01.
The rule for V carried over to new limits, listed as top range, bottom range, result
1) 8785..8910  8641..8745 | 1.00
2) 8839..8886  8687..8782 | 0.98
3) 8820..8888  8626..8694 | 1.00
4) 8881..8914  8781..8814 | 1.01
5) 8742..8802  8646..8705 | 1.02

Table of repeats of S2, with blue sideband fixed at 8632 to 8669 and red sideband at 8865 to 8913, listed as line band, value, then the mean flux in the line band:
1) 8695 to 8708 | -0.04 mag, 40.6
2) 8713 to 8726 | -0.05 mag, 41.1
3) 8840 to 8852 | -0.04 mag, 40.7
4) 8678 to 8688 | -0.06 mag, 41.4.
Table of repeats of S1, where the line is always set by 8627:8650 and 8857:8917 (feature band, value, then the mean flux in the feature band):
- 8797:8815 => 0.6 angstrom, 38.7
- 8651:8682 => 2.3 angstrom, 38.3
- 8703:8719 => 0.1 angstrom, 40.7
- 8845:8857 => -0.3 angstrom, 40.8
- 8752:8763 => 0.1 angstrom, 40.2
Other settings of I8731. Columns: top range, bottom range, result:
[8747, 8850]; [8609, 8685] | 1.03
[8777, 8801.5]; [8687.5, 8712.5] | 1.02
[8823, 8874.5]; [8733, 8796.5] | 1.02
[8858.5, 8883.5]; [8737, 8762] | 1.00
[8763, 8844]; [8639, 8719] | 1.03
